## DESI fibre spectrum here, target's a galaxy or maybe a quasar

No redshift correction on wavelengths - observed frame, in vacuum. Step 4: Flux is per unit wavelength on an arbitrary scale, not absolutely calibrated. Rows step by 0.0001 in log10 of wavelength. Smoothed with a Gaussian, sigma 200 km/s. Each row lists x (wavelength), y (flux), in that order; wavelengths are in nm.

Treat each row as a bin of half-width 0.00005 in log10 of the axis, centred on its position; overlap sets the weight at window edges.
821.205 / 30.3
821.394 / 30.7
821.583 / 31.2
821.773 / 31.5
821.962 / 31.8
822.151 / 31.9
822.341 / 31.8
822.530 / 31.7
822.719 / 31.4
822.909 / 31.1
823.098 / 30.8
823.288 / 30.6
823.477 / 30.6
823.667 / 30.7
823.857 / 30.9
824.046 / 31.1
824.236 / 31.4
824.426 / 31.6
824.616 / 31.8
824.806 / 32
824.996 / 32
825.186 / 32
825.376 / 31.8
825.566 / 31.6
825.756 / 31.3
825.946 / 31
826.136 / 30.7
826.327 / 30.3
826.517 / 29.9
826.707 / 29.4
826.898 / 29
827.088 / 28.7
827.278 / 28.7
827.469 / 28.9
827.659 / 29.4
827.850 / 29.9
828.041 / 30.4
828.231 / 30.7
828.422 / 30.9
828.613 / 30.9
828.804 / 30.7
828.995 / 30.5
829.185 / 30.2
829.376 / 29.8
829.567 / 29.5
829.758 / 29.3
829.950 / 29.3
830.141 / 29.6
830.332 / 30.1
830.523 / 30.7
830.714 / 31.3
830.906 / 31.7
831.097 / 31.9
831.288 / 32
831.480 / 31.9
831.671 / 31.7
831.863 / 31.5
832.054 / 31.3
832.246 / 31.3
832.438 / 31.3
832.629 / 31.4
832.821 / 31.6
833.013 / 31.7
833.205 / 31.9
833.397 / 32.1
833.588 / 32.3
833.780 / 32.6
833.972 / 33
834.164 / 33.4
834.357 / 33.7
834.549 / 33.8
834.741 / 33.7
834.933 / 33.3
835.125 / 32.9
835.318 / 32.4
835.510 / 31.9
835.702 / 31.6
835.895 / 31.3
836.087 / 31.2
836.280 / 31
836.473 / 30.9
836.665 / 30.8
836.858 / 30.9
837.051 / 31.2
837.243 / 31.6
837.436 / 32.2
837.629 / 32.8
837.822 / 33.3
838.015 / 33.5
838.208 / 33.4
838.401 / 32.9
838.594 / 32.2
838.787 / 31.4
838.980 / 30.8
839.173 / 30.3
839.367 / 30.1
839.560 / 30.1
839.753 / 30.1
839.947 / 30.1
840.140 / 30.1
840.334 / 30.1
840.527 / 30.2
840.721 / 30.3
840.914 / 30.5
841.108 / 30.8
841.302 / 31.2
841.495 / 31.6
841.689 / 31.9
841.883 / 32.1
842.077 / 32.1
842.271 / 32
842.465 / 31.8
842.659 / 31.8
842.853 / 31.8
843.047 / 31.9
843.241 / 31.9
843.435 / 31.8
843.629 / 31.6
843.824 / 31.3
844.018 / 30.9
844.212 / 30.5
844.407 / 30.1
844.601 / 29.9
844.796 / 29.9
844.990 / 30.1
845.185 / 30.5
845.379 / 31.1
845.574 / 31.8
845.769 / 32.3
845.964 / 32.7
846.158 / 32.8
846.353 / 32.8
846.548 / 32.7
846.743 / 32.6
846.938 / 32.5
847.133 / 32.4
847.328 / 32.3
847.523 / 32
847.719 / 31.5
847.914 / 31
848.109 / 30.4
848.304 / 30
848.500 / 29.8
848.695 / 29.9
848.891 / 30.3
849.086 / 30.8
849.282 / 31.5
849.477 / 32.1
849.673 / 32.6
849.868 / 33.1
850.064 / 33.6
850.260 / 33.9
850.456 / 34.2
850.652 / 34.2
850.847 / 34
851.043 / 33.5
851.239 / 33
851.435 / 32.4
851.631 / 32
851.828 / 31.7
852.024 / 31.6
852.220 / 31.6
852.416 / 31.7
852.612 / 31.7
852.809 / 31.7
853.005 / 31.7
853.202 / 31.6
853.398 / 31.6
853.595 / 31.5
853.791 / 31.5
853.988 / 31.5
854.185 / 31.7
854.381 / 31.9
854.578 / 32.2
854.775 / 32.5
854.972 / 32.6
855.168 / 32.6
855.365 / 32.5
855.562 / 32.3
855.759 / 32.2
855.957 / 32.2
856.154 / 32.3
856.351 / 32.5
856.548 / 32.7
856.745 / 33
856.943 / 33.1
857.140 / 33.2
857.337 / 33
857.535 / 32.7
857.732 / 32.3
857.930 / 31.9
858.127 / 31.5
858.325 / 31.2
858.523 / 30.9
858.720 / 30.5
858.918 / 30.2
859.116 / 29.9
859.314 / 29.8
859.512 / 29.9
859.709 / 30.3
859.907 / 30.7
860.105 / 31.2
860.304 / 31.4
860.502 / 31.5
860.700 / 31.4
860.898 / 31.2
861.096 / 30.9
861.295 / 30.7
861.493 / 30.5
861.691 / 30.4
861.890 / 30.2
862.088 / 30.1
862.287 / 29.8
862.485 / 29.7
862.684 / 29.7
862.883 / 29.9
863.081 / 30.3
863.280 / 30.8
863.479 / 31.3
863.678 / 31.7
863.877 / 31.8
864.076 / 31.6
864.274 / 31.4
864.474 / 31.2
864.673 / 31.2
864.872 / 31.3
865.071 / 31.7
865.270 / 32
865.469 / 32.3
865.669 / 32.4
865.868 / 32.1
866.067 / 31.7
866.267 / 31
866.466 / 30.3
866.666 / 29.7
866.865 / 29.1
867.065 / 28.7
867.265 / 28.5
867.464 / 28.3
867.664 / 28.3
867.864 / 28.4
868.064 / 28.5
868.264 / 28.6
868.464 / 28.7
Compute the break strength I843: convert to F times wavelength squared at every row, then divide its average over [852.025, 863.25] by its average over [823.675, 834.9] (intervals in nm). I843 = 1.1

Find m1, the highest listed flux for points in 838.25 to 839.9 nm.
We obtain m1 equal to 32.9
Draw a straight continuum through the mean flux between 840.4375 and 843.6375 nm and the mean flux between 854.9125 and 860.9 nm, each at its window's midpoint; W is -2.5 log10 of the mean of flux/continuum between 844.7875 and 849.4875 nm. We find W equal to 0.004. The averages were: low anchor 31.5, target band 31.5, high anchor 31.7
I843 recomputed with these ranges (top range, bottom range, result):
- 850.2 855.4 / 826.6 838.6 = 1.08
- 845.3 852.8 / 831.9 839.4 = 1.03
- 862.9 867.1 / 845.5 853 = 1.01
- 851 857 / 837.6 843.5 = 1.06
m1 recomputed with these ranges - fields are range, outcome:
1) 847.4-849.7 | 32.6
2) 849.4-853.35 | 34.2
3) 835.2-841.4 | 33.5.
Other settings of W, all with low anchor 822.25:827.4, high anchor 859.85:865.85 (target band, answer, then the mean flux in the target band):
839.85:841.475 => 0.02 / 30.5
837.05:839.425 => -0.04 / 32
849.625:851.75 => -0.08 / 33.3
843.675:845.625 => 0.01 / 30.6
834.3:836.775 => -0.04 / 32.2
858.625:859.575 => 0.03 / 30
